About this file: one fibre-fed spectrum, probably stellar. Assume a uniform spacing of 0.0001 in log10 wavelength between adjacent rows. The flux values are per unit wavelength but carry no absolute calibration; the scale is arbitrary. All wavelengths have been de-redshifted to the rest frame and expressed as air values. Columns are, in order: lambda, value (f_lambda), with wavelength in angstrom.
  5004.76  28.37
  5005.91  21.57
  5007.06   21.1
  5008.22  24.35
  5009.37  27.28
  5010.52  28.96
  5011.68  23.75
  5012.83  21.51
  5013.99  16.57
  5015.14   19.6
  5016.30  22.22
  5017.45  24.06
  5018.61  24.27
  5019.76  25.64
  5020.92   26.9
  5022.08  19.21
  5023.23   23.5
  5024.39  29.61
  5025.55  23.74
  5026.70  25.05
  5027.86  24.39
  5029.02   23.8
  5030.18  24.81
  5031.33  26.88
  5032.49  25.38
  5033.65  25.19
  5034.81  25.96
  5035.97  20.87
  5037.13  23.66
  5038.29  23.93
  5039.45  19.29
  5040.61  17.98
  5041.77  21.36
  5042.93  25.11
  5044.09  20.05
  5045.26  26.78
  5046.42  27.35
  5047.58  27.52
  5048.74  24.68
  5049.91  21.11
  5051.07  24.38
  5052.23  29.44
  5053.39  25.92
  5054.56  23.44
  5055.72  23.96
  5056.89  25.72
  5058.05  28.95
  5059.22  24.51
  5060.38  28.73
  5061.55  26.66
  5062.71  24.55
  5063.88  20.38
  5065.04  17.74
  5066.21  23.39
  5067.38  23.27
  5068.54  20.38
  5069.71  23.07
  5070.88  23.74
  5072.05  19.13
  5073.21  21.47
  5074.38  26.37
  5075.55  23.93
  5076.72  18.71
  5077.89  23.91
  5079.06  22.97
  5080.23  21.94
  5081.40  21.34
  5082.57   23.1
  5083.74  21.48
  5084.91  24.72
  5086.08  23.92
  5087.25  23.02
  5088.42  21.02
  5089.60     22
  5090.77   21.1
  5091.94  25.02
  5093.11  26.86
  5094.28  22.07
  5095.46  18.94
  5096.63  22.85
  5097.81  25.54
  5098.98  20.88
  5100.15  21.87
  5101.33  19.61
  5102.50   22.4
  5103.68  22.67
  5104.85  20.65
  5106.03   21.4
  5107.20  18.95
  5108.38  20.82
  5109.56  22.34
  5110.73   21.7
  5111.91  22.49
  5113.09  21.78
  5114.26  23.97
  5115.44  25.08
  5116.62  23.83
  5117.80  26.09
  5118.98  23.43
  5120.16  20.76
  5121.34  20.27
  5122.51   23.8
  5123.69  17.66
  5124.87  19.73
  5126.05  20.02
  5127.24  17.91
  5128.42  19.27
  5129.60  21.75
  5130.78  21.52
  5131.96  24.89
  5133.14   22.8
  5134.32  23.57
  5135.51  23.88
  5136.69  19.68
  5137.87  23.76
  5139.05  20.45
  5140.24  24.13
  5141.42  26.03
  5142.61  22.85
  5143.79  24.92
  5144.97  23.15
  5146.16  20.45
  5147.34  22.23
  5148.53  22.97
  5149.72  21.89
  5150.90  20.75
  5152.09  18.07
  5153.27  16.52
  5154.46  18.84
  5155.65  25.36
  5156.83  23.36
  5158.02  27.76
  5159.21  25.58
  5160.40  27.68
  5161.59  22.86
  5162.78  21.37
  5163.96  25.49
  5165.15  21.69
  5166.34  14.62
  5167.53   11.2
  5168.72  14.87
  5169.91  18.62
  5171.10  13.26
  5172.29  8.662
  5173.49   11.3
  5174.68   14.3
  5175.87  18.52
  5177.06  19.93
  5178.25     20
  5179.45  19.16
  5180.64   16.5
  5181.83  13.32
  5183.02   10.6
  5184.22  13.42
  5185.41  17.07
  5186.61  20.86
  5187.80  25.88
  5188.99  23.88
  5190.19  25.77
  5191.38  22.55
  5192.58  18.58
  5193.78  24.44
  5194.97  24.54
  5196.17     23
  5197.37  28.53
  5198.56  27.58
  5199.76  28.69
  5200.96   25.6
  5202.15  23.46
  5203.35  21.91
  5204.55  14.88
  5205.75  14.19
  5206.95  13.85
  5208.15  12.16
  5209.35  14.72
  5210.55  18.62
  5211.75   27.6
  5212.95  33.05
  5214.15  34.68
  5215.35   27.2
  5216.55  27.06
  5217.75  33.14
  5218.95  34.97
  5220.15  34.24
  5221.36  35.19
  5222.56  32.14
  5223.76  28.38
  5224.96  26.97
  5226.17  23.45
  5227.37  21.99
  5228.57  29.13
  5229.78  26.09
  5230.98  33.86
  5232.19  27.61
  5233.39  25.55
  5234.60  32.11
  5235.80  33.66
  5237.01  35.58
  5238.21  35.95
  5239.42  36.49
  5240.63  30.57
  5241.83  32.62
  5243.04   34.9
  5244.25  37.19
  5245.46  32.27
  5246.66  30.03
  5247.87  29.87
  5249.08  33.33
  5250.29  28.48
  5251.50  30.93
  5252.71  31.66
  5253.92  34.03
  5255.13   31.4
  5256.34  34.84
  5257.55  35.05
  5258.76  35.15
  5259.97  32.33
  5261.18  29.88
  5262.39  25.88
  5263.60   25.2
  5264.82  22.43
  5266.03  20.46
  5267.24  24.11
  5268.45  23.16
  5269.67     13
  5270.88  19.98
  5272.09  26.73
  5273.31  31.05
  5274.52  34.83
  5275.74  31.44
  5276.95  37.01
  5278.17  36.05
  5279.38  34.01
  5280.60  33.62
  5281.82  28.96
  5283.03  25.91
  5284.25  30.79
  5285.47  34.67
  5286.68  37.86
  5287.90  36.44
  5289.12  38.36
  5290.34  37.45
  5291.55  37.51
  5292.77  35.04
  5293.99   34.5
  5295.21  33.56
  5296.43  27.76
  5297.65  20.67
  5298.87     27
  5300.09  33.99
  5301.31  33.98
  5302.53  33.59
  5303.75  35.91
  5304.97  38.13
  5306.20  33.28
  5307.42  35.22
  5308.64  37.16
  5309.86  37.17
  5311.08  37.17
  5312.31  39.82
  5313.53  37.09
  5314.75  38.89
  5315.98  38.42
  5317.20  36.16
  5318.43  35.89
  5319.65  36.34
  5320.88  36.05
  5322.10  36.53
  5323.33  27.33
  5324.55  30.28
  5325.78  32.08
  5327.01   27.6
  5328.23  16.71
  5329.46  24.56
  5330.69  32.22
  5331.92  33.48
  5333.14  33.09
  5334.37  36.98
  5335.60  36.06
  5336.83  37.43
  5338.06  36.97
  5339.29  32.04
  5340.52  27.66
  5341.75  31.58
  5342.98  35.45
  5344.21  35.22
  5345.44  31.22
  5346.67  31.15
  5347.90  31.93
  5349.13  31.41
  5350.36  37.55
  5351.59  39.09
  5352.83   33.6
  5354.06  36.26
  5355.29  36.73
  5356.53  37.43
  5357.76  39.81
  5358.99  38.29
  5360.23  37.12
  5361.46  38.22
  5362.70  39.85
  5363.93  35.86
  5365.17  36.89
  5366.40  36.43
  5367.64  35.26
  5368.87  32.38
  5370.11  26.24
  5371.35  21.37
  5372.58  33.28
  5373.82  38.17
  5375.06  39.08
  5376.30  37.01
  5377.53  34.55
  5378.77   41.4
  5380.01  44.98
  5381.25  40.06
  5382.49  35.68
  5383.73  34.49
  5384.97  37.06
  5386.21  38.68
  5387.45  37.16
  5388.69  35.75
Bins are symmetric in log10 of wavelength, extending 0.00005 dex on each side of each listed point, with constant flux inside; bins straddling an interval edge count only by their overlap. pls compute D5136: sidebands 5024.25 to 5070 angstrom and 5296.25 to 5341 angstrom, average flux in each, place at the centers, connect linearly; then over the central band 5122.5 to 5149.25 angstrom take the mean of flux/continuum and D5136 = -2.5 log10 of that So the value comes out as 0.23 mag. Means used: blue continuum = 24.2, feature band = 22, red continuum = 33.3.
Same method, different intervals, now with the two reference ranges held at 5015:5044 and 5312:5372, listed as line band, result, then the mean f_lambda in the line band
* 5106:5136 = 0.21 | 21.9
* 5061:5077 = 0.12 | 22.4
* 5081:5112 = 0.17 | 22.2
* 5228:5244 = -0.05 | 32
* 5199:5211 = 0.48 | 18.9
